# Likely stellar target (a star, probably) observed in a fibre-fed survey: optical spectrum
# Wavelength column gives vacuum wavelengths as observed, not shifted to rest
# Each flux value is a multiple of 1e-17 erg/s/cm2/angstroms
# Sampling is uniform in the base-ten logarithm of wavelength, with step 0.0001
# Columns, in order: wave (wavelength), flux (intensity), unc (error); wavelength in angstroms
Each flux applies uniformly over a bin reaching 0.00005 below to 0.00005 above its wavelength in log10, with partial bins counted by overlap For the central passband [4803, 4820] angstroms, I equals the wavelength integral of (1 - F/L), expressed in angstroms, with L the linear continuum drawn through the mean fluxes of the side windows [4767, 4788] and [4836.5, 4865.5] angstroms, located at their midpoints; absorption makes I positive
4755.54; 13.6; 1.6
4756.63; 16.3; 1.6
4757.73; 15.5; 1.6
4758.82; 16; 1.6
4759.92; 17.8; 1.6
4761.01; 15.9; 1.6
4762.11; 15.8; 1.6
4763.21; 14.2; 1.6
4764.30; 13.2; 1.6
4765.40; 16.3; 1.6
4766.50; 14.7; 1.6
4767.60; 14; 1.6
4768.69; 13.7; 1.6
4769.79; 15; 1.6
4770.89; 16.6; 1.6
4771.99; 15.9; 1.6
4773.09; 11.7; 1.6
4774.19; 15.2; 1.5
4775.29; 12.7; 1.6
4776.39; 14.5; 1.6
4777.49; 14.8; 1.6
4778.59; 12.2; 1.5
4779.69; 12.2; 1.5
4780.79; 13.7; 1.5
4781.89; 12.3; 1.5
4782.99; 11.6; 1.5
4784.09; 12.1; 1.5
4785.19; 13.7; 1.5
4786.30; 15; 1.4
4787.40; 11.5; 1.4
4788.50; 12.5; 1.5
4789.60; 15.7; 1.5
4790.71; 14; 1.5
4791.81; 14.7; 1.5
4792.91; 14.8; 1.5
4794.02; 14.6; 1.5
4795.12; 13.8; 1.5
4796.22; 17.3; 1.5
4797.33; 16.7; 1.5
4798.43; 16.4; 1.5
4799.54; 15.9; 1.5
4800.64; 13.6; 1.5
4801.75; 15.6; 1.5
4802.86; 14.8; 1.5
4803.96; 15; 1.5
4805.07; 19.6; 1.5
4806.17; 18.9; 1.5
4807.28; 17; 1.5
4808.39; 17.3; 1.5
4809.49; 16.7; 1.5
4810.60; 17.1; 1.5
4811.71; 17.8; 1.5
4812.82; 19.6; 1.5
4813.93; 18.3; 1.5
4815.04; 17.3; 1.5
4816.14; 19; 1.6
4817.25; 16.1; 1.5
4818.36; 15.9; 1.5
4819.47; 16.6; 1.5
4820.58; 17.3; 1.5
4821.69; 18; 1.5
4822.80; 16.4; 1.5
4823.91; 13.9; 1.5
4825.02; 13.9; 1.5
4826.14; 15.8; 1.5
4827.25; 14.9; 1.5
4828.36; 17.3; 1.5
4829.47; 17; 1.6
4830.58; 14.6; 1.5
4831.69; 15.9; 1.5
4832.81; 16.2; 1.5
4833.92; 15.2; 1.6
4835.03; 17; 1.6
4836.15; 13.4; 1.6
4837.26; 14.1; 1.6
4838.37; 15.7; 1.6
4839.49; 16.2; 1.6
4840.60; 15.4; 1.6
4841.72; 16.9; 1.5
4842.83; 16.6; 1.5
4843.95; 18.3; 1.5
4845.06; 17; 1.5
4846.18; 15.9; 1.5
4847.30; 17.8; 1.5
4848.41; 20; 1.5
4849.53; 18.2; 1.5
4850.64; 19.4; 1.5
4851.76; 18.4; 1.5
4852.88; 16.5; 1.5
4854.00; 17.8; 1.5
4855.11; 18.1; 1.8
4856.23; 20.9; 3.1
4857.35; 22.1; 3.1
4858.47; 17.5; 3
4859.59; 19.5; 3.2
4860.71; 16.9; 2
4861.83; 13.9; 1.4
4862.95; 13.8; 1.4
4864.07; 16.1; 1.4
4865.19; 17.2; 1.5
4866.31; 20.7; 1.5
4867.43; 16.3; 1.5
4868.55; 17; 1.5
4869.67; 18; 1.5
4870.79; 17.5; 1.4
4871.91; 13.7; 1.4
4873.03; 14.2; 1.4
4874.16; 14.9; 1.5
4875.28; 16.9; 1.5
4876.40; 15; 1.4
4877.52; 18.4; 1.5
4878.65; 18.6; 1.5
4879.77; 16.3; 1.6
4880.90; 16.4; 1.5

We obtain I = -2.4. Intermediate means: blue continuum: 13.6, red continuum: 17.3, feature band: 17.4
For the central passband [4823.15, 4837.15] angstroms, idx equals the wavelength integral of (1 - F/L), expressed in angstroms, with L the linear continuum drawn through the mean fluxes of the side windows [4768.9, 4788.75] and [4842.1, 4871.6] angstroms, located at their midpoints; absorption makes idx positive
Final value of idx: 0.8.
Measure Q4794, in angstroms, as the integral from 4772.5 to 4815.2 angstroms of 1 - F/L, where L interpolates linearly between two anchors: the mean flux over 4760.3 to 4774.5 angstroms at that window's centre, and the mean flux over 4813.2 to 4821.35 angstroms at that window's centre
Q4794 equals 2.9 angstroms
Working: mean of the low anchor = 14.8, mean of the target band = 15.1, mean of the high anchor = 17.3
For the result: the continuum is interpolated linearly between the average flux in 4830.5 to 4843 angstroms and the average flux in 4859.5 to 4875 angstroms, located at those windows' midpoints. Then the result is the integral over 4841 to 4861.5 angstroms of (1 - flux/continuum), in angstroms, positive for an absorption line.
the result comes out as -2.8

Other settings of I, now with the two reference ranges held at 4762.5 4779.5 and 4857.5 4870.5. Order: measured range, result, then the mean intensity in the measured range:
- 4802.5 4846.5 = -1.6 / 16.5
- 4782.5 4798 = 0.7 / 14.2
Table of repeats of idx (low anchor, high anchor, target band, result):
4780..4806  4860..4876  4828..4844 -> -0.4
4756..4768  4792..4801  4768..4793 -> 2.7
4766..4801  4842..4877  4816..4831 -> -0.3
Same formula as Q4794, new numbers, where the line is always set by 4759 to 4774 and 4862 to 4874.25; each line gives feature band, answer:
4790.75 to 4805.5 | -0.1 angstroms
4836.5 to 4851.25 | -0.9 angstroms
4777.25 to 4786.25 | 1.4 angstroms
